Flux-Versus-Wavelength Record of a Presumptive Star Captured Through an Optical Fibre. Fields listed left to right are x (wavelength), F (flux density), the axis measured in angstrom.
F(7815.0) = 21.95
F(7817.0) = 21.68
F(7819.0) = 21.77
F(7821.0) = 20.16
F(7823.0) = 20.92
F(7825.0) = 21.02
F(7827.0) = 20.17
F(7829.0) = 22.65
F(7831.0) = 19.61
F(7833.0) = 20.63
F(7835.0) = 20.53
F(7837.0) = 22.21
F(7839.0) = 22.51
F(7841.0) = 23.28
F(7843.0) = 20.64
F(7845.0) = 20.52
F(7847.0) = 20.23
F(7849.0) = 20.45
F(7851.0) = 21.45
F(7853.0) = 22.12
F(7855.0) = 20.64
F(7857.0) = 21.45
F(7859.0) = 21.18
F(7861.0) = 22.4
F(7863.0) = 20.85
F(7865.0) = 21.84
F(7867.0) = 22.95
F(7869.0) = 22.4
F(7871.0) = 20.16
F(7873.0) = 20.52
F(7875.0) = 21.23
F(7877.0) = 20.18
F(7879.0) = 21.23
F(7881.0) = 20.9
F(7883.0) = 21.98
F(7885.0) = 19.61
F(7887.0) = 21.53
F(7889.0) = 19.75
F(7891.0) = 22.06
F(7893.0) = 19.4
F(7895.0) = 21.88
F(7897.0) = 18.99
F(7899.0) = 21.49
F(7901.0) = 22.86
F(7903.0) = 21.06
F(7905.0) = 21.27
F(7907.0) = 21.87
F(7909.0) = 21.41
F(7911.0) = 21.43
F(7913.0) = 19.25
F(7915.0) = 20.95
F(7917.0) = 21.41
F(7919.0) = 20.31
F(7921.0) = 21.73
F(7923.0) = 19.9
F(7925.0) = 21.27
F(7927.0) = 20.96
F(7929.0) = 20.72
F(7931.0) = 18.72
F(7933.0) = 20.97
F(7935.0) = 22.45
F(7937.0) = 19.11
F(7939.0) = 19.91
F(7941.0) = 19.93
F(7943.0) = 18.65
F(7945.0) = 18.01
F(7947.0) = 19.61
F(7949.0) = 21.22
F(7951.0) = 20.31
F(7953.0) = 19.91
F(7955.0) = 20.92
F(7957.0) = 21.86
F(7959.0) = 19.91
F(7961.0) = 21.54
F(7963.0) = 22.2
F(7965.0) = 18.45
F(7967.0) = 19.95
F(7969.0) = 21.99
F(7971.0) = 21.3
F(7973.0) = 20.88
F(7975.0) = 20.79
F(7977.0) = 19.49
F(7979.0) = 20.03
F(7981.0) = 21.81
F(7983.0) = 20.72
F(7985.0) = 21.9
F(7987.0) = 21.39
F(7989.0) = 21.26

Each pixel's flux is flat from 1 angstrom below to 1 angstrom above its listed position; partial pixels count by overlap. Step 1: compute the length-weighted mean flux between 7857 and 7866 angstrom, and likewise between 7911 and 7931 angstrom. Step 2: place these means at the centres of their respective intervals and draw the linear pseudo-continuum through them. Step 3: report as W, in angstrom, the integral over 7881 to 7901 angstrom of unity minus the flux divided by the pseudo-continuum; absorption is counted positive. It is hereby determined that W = 0.2 angstrom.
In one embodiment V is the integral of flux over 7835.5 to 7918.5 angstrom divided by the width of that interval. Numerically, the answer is 21.2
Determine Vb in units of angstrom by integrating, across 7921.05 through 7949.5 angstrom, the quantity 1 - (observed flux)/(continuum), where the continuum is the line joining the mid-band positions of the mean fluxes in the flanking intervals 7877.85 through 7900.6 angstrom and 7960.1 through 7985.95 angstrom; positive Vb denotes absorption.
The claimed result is 1.0 angstrom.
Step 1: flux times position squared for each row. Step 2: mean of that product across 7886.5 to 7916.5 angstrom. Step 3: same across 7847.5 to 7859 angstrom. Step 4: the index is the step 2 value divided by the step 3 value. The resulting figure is 1.00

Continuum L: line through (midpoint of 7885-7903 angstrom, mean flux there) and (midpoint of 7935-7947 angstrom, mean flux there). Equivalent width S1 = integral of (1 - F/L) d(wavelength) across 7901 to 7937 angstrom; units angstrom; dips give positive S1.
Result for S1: -1.4 angstrom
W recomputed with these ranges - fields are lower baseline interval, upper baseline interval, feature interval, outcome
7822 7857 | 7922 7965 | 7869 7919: -0.53 angstrom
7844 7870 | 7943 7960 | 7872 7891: 0.22 angstrom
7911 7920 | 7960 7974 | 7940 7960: 0.74 angstrom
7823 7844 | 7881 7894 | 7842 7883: -0.37 angstrom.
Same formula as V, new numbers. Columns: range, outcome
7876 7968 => 20.6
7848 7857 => 21.2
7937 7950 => 19.5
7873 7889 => 20.8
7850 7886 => 21.3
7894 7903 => 21.3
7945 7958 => 20.4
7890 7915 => 21.1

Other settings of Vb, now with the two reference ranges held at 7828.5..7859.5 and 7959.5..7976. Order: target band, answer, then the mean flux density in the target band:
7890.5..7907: -0.06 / 21.1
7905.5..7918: -0.02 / 21.1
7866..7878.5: -0.05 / 21.2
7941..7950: 0.64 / 19.4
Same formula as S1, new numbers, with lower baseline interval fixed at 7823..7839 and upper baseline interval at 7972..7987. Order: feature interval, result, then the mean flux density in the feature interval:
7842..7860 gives 0.06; 21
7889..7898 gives 0.21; 20.5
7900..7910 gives -0.35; 21.7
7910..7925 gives 0.13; 20.7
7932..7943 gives 0.31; 20.3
